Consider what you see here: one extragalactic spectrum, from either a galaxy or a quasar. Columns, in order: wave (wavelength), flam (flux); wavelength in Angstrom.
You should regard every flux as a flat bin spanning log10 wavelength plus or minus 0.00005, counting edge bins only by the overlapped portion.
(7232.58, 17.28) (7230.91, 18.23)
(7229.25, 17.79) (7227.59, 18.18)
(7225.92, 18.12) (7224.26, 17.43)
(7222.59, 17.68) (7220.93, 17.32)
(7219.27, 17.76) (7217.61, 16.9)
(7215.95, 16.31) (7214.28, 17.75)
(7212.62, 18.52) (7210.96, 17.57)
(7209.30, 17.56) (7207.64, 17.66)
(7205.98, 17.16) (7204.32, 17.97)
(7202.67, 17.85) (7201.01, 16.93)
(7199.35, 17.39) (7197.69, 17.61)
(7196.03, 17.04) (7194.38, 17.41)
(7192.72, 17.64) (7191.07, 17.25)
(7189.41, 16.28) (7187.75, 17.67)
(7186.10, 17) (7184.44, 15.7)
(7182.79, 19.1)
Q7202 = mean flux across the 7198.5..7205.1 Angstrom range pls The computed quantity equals 17.5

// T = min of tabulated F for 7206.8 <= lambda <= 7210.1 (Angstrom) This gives 17.56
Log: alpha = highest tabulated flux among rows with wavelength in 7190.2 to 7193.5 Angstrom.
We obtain 17.64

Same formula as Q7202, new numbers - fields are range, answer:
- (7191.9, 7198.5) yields 17.4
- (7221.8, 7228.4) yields 17.8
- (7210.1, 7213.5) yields 18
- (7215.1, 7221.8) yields 17.1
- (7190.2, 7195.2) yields 17.4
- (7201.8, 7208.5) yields 17.7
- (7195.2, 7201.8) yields 17.2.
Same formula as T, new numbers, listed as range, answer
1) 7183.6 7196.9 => 15.7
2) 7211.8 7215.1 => 17.75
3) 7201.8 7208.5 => 17.16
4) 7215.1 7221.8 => 16.31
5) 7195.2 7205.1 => 16.93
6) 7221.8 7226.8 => 17.43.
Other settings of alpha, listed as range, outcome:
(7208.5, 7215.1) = 18.52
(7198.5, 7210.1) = 17.97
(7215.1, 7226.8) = 18.12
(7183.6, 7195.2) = 17.67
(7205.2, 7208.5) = 17.66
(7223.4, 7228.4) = 18.18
